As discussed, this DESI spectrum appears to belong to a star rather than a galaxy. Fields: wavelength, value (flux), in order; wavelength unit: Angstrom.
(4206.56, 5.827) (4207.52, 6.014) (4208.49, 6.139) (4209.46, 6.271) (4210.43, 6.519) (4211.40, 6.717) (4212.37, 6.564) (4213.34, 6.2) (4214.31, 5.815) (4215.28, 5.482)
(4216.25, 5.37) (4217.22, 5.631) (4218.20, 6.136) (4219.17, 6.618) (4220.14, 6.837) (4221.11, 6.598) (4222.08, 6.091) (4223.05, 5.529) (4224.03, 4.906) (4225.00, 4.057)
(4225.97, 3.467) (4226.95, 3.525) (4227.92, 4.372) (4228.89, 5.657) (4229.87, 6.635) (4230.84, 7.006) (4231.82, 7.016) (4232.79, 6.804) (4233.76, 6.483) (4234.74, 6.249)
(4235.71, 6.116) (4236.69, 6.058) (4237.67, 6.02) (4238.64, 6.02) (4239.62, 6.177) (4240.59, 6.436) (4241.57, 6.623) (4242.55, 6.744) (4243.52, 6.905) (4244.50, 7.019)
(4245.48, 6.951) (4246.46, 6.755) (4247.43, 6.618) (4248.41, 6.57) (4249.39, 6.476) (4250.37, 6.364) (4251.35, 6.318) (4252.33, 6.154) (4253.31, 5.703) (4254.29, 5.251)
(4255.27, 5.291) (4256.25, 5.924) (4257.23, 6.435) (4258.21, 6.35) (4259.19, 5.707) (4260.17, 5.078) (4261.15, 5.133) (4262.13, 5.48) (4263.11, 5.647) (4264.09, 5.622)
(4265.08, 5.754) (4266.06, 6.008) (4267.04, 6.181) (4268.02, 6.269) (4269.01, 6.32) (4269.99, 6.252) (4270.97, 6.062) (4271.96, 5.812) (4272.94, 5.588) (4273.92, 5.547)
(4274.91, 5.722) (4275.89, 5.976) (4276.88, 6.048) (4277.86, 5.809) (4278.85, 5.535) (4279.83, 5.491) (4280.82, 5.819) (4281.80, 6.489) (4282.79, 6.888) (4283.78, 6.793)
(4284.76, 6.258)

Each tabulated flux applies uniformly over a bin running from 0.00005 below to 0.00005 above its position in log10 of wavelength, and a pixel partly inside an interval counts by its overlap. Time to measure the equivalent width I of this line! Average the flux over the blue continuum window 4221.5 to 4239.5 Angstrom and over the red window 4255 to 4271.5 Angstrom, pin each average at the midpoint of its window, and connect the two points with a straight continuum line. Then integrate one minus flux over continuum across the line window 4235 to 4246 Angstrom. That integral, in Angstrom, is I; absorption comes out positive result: -1.4 Angstrom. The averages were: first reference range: 5.68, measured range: 6.46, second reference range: 5.86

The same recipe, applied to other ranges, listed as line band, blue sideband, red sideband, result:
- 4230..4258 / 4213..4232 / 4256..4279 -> -3.2 Angstrom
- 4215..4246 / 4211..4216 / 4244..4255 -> 1.2 Angstrom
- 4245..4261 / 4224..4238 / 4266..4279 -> -0.8 Angstrom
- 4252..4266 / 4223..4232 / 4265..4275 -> 0.2 Angstrom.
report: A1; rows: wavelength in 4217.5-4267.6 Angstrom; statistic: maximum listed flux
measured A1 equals 7.019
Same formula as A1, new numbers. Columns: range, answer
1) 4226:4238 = 7.016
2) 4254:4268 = 6.435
